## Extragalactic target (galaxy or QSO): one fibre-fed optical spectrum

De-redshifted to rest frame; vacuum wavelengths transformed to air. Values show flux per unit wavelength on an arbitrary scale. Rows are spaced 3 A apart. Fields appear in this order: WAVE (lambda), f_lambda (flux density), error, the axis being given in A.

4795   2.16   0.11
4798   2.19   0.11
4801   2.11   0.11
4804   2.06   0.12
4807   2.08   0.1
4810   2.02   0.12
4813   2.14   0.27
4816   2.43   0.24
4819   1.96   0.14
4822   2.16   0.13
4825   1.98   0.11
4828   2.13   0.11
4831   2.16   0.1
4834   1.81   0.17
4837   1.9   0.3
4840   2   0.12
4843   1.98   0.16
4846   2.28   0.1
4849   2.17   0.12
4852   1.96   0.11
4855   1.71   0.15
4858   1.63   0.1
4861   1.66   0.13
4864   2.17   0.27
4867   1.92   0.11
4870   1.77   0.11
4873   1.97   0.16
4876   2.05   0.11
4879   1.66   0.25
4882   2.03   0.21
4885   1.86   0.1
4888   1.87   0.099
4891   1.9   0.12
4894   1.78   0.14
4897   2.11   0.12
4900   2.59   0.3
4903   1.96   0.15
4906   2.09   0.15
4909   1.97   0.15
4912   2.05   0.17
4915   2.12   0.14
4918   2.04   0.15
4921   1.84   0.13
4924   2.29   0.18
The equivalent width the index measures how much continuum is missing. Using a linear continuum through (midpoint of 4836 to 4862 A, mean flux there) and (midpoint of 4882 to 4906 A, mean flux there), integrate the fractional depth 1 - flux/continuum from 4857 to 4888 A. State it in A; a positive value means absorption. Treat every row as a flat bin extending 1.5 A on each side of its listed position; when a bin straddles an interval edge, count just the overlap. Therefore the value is 1.5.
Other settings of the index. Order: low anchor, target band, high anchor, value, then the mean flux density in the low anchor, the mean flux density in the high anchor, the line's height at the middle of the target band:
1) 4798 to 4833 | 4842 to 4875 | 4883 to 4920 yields 2.21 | 2.11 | 2.03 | 2.07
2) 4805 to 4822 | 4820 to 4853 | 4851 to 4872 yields -1.07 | 2.13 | 1.83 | 1.99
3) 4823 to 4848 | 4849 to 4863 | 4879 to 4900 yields 1.42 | 2.04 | 1.95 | 2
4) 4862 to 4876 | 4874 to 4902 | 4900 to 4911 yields 0.61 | 1.96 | 2.09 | 2.03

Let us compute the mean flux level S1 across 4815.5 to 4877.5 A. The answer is 1.98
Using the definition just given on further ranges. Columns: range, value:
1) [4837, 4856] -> 2.02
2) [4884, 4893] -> 1.87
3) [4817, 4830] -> 2.08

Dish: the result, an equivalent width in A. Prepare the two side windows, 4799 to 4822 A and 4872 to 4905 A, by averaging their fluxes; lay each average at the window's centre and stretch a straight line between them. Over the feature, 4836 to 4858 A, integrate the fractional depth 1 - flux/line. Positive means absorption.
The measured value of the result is 0.8 A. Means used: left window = 2.12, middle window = 1.98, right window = 1.98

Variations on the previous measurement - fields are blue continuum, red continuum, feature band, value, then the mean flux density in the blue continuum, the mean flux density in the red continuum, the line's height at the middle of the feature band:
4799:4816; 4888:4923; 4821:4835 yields 0.3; 2.12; 2.04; 2.1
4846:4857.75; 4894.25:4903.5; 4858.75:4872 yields 1.0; 1.96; 2.19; 2.02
